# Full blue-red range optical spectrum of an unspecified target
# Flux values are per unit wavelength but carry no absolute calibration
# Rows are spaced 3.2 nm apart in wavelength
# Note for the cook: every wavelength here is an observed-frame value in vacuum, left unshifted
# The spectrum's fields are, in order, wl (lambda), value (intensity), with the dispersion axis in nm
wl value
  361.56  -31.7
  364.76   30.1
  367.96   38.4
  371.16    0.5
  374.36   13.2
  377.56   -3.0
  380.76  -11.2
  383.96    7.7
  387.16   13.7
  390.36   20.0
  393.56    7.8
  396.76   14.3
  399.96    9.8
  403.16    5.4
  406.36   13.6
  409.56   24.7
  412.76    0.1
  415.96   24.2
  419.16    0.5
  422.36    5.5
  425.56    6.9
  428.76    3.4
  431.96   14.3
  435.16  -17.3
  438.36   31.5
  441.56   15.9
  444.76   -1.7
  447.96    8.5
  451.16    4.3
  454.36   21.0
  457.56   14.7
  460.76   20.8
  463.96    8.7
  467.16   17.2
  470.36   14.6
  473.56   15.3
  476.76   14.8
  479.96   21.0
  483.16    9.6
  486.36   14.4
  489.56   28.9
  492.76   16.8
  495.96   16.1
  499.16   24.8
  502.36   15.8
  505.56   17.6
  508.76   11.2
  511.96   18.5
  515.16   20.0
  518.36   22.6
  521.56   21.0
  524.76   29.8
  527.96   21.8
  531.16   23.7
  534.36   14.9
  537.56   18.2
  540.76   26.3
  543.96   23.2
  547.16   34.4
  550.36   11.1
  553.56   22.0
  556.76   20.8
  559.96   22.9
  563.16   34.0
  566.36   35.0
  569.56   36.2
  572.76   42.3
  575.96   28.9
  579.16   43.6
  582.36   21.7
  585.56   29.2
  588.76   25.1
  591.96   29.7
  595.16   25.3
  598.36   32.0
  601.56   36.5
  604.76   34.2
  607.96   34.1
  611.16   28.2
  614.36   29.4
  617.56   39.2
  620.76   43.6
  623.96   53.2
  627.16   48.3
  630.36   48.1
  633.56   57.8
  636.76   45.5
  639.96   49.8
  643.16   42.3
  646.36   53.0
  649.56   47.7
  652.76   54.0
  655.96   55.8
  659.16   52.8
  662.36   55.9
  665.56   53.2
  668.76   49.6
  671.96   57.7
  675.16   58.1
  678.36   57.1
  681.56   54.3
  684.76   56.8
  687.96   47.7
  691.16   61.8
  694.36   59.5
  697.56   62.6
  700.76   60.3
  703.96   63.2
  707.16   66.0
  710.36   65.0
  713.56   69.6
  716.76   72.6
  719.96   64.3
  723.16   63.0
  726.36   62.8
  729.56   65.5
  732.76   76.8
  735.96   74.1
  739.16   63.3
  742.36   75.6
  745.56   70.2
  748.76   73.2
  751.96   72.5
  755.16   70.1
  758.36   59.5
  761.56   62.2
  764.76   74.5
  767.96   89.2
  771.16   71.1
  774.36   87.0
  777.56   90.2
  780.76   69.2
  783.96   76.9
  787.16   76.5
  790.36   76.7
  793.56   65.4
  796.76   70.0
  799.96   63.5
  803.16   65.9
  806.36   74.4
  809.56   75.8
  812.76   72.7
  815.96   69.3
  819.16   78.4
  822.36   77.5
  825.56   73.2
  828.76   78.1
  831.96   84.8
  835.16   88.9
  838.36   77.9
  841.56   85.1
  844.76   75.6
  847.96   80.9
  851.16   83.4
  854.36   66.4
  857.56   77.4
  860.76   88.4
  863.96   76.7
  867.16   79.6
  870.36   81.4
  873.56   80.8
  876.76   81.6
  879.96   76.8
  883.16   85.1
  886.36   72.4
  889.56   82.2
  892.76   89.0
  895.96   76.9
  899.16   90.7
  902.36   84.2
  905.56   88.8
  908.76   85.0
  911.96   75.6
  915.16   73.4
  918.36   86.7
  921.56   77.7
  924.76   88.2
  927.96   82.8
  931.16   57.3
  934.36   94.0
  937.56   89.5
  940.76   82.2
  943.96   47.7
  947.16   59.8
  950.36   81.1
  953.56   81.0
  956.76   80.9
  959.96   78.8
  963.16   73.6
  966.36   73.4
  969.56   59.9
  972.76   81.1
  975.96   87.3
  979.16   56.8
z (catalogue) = 0.55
